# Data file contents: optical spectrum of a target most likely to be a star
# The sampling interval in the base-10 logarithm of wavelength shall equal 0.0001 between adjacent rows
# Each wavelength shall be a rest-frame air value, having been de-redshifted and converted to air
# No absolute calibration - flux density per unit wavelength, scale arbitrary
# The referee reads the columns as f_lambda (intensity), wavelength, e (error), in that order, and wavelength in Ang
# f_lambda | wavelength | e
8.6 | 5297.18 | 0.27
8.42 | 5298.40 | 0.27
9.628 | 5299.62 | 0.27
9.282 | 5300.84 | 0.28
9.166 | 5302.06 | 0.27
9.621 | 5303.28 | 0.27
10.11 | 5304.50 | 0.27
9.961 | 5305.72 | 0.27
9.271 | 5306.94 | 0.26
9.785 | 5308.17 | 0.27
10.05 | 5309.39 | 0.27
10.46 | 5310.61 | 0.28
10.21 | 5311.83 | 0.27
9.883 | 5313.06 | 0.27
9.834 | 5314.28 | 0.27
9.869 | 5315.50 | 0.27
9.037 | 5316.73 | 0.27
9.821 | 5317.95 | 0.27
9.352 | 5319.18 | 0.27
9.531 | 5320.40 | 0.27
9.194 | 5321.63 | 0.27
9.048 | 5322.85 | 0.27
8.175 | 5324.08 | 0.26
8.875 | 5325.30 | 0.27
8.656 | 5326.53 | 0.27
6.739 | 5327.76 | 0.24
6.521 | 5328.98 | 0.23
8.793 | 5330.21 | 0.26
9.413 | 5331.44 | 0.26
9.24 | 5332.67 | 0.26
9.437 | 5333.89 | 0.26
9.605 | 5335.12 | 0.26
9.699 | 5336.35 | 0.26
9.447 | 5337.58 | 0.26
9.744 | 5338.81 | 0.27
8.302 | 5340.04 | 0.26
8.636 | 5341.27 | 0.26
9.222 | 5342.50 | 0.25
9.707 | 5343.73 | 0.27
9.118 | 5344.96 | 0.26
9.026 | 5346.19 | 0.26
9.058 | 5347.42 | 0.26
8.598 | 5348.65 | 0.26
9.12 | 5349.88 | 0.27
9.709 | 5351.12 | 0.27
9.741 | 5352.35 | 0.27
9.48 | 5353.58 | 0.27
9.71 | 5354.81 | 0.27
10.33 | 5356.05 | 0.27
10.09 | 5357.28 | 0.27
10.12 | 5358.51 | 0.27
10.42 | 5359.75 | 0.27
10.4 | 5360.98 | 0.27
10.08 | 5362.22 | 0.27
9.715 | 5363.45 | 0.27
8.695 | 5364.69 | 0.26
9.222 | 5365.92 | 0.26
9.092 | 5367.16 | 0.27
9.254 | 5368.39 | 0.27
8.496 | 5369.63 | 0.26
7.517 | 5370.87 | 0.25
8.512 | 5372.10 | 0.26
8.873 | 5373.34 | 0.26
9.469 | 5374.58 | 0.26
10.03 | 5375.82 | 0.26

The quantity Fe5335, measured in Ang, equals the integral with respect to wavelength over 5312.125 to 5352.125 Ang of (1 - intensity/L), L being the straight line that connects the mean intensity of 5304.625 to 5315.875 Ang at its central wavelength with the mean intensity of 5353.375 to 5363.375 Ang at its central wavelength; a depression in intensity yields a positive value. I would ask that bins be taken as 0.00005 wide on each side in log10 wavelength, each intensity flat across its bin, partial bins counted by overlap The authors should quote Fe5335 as 3.7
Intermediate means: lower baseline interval 9.94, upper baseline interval 10.1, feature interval 9.09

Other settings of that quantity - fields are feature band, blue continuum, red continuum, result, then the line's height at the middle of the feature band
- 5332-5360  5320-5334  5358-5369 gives -0.9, 9.15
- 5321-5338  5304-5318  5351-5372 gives 1.7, 9.73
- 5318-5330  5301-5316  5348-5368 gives 1.5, 9.78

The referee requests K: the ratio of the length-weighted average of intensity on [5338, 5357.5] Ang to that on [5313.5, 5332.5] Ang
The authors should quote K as 1.05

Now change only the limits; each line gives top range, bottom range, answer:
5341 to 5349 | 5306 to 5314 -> 0.91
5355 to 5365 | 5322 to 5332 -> 1.21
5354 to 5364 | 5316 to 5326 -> 1.11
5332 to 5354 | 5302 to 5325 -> 0.97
